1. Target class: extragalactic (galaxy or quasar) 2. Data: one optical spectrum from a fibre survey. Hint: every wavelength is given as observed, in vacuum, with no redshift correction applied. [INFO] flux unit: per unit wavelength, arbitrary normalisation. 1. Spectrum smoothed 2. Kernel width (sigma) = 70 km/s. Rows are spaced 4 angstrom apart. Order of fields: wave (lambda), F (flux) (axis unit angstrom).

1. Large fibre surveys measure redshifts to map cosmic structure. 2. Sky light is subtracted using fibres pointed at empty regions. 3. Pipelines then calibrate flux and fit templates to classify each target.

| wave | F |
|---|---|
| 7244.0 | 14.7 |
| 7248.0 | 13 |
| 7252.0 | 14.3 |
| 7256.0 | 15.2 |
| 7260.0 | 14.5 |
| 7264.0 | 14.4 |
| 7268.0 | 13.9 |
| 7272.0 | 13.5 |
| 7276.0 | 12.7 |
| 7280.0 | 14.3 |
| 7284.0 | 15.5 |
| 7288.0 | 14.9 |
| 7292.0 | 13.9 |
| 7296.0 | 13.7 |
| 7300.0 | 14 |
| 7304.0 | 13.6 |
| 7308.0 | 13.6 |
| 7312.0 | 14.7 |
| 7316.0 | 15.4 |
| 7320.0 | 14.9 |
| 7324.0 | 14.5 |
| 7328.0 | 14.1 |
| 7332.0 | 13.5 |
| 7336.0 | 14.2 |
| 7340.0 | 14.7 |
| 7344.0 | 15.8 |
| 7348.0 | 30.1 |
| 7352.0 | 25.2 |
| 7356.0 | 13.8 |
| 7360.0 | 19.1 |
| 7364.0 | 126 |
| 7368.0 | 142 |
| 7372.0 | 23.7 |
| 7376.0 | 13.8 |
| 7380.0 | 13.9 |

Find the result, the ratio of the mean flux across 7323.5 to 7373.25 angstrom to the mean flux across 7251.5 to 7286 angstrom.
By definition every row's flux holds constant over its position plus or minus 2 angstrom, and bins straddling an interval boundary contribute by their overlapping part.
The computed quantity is 2.58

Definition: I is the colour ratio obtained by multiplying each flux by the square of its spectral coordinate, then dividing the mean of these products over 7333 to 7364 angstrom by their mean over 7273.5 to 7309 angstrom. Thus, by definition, 1.86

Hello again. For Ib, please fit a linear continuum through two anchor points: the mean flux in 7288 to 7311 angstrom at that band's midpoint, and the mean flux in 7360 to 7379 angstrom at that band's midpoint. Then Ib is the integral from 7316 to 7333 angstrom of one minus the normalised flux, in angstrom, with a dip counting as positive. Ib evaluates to 9.4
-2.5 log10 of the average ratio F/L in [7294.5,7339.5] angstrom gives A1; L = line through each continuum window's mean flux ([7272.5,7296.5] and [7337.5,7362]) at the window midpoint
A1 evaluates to 0.184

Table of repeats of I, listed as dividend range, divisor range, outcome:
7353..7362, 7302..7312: 1.28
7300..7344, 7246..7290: 1.03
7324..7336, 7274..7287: 1.00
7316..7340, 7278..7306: 1.02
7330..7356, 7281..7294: 1.28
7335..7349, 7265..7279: 1.37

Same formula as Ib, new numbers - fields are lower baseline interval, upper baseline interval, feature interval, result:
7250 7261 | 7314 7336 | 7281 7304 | 0.4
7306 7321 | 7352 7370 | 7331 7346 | 9.9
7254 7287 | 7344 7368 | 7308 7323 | 8.2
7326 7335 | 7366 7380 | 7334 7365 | 4.3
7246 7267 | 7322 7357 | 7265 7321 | 5.2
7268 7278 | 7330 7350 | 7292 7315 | 1.9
